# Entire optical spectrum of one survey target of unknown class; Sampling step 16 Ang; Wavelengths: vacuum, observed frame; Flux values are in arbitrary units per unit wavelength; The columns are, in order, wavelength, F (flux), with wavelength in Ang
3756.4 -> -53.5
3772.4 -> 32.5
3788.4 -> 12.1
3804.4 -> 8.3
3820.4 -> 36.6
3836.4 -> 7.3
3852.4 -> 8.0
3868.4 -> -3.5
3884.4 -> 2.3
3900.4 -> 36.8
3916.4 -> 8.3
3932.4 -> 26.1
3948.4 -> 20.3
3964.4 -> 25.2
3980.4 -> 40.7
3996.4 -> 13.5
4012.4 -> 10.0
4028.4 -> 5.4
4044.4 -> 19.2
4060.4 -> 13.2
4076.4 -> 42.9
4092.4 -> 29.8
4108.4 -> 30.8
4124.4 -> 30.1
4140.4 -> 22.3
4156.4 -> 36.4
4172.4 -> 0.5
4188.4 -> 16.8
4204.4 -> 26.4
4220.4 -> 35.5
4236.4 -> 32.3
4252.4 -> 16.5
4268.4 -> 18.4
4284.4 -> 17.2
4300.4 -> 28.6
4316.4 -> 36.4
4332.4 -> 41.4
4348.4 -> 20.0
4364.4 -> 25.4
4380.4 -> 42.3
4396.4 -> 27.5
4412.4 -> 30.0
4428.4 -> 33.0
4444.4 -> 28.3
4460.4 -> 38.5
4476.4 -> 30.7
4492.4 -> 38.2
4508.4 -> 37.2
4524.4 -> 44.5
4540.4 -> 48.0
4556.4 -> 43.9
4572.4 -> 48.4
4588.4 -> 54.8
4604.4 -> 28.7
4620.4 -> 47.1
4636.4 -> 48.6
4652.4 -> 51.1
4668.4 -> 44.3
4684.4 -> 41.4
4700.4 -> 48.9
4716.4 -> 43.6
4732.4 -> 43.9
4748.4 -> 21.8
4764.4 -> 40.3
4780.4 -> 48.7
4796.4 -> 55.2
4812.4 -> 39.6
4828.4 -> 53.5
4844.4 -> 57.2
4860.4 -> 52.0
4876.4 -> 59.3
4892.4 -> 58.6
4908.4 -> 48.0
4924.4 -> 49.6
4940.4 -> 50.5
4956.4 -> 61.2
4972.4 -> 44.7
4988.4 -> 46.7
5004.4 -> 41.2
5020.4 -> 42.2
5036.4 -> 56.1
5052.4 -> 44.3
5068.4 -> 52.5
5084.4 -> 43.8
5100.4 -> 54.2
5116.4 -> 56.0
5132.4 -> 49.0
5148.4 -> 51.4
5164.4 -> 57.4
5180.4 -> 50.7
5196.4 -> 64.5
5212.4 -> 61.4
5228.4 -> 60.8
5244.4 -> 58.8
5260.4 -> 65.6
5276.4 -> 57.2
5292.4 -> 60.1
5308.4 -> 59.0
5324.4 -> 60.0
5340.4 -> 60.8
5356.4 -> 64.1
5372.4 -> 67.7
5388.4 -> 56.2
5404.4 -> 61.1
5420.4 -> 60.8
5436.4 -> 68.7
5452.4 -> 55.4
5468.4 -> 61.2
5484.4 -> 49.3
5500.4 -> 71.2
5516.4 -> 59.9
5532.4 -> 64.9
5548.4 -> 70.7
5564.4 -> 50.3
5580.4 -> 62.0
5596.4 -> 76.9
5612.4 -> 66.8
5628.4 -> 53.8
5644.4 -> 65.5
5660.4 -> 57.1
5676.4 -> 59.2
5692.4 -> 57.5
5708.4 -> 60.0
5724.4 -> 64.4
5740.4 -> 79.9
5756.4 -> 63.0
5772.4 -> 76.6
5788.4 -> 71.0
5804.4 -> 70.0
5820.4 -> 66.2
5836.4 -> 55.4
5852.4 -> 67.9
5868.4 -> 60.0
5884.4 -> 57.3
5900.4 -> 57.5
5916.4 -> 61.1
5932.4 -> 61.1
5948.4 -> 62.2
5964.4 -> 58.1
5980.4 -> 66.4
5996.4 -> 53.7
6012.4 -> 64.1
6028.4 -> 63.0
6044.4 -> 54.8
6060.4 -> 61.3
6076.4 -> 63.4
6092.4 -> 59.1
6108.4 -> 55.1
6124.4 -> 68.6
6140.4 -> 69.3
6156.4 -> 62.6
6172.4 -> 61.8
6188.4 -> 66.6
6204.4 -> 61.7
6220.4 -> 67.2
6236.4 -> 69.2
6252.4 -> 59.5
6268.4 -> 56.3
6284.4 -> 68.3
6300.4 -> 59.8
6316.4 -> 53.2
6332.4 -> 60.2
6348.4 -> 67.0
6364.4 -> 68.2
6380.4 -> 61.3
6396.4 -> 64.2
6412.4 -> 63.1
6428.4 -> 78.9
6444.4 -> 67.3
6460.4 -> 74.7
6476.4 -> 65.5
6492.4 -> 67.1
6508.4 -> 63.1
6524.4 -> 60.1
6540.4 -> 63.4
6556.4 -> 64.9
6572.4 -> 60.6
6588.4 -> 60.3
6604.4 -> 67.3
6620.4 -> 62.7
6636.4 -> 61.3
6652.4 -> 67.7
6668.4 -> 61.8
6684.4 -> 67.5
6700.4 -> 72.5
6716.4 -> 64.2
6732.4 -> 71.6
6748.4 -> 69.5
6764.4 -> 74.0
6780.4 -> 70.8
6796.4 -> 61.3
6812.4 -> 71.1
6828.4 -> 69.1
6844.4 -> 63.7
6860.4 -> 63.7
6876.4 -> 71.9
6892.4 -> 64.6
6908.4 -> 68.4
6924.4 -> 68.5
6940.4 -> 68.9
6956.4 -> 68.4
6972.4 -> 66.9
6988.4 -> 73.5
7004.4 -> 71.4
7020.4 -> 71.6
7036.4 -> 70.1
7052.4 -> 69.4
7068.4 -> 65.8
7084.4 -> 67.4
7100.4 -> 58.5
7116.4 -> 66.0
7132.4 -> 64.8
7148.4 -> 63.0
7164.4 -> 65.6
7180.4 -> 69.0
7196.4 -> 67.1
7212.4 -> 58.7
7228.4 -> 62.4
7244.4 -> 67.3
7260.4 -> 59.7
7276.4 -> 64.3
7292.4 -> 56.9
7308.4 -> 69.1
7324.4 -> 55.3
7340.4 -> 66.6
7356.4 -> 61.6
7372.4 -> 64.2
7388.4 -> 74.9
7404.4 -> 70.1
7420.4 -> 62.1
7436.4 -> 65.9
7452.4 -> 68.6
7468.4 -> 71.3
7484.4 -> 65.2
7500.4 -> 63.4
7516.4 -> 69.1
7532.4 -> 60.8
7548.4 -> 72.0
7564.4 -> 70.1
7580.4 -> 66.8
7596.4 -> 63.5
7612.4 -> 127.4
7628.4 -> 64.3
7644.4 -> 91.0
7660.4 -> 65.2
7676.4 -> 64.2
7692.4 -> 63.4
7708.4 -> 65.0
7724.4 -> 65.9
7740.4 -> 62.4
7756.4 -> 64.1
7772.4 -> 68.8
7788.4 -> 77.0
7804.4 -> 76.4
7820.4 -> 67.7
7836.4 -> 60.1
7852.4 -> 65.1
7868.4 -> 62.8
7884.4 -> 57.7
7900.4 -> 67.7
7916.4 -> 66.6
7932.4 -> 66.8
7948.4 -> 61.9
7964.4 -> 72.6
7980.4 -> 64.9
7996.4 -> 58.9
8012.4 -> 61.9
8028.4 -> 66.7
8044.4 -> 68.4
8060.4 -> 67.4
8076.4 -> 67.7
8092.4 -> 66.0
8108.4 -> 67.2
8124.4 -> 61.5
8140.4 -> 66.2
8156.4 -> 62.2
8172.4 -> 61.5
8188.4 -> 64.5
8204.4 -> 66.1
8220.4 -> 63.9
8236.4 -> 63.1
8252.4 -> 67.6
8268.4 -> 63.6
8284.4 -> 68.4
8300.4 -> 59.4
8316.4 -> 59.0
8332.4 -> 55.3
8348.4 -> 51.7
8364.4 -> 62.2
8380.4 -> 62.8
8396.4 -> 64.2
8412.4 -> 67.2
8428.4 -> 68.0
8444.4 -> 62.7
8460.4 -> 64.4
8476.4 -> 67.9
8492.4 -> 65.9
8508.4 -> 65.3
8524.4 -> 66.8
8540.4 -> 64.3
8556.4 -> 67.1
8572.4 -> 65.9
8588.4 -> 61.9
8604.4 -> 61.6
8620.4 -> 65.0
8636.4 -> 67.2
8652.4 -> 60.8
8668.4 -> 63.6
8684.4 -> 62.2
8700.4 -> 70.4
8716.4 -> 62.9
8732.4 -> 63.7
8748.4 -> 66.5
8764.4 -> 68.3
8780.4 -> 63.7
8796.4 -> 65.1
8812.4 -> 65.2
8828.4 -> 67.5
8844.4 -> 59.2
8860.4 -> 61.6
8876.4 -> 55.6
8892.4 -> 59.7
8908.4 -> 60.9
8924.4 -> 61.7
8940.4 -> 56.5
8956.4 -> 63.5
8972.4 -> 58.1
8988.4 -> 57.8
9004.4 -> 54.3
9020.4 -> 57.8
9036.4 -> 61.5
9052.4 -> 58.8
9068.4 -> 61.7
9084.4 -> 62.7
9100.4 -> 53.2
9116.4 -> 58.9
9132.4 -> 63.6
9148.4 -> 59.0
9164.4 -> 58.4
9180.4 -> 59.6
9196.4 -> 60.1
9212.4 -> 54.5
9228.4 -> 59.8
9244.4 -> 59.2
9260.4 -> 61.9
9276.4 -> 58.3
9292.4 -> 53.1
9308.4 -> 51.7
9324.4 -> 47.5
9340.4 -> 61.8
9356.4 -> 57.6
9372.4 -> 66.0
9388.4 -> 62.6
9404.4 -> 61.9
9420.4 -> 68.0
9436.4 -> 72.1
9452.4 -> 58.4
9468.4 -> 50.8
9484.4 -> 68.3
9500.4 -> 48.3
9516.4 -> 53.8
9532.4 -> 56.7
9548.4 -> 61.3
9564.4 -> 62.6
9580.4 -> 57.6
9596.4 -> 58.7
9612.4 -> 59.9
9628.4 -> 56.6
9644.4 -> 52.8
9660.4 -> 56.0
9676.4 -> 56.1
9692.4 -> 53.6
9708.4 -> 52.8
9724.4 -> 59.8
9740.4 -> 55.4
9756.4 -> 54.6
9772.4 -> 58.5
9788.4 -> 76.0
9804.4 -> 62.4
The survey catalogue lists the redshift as 0.16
